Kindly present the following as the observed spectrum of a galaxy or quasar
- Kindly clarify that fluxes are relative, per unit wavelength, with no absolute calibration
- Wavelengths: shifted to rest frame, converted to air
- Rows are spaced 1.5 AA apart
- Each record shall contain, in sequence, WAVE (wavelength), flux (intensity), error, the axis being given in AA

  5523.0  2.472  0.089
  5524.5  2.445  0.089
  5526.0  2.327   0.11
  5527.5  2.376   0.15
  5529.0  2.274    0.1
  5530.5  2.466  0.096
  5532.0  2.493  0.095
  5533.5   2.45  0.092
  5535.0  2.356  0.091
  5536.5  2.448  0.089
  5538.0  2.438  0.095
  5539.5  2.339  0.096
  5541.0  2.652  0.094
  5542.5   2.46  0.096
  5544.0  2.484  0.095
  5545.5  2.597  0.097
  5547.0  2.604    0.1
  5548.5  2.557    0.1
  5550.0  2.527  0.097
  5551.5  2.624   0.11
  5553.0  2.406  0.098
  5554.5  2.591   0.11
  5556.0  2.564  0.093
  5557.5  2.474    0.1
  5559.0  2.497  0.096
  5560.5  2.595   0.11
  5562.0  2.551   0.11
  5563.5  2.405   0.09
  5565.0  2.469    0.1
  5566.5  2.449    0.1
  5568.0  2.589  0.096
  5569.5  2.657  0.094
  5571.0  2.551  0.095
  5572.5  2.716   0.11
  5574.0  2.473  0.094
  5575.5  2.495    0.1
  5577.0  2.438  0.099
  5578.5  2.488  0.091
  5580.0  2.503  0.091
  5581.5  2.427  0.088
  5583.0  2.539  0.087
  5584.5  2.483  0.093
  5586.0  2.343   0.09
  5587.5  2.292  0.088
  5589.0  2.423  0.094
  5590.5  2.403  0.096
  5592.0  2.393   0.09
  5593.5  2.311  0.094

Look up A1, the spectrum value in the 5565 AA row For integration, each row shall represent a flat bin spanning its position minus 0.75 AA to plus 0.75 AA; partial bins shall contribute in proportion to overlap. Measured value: 2.469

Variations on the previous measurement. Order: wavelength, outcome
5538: 2.438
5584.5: 2.483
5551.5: 2.624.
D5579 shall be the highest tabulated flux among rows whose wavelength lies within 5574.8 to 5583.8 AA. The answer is 2.539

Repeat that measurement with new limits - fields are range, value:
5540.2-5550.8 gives 2.652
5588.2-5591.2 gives 2.423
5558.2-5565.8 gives 2.595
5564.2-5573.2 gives 2.716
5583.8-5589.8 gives 2.483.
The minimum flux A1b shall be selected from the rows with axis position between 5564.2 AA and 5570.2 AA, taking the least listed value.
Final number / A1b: 2.449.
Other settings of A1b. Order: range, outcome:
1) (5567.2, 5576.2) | 2.473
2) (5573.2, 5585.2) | 2.427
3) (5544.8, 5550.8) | 2.527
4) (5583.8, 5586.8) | 2.343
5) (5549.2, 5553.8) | 2.406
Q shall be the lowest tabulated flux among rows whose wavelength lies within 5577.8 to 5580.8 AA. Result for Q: 2.488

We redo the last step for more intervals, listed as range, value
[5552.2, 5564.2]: 2.405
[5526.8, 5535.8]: 2.274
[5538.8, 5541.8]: 2.339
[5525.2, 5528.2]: 2.327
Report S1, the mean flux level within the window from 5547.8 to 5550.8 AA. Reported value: 2.54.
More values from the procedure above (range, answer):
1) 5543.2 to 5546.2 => 2.54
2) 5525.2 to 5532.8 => 2.39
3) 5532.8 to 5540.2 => 2.41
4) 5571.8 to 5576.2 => 2.56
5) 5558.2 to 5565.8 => 2.5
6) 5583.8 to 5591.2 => 2.39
